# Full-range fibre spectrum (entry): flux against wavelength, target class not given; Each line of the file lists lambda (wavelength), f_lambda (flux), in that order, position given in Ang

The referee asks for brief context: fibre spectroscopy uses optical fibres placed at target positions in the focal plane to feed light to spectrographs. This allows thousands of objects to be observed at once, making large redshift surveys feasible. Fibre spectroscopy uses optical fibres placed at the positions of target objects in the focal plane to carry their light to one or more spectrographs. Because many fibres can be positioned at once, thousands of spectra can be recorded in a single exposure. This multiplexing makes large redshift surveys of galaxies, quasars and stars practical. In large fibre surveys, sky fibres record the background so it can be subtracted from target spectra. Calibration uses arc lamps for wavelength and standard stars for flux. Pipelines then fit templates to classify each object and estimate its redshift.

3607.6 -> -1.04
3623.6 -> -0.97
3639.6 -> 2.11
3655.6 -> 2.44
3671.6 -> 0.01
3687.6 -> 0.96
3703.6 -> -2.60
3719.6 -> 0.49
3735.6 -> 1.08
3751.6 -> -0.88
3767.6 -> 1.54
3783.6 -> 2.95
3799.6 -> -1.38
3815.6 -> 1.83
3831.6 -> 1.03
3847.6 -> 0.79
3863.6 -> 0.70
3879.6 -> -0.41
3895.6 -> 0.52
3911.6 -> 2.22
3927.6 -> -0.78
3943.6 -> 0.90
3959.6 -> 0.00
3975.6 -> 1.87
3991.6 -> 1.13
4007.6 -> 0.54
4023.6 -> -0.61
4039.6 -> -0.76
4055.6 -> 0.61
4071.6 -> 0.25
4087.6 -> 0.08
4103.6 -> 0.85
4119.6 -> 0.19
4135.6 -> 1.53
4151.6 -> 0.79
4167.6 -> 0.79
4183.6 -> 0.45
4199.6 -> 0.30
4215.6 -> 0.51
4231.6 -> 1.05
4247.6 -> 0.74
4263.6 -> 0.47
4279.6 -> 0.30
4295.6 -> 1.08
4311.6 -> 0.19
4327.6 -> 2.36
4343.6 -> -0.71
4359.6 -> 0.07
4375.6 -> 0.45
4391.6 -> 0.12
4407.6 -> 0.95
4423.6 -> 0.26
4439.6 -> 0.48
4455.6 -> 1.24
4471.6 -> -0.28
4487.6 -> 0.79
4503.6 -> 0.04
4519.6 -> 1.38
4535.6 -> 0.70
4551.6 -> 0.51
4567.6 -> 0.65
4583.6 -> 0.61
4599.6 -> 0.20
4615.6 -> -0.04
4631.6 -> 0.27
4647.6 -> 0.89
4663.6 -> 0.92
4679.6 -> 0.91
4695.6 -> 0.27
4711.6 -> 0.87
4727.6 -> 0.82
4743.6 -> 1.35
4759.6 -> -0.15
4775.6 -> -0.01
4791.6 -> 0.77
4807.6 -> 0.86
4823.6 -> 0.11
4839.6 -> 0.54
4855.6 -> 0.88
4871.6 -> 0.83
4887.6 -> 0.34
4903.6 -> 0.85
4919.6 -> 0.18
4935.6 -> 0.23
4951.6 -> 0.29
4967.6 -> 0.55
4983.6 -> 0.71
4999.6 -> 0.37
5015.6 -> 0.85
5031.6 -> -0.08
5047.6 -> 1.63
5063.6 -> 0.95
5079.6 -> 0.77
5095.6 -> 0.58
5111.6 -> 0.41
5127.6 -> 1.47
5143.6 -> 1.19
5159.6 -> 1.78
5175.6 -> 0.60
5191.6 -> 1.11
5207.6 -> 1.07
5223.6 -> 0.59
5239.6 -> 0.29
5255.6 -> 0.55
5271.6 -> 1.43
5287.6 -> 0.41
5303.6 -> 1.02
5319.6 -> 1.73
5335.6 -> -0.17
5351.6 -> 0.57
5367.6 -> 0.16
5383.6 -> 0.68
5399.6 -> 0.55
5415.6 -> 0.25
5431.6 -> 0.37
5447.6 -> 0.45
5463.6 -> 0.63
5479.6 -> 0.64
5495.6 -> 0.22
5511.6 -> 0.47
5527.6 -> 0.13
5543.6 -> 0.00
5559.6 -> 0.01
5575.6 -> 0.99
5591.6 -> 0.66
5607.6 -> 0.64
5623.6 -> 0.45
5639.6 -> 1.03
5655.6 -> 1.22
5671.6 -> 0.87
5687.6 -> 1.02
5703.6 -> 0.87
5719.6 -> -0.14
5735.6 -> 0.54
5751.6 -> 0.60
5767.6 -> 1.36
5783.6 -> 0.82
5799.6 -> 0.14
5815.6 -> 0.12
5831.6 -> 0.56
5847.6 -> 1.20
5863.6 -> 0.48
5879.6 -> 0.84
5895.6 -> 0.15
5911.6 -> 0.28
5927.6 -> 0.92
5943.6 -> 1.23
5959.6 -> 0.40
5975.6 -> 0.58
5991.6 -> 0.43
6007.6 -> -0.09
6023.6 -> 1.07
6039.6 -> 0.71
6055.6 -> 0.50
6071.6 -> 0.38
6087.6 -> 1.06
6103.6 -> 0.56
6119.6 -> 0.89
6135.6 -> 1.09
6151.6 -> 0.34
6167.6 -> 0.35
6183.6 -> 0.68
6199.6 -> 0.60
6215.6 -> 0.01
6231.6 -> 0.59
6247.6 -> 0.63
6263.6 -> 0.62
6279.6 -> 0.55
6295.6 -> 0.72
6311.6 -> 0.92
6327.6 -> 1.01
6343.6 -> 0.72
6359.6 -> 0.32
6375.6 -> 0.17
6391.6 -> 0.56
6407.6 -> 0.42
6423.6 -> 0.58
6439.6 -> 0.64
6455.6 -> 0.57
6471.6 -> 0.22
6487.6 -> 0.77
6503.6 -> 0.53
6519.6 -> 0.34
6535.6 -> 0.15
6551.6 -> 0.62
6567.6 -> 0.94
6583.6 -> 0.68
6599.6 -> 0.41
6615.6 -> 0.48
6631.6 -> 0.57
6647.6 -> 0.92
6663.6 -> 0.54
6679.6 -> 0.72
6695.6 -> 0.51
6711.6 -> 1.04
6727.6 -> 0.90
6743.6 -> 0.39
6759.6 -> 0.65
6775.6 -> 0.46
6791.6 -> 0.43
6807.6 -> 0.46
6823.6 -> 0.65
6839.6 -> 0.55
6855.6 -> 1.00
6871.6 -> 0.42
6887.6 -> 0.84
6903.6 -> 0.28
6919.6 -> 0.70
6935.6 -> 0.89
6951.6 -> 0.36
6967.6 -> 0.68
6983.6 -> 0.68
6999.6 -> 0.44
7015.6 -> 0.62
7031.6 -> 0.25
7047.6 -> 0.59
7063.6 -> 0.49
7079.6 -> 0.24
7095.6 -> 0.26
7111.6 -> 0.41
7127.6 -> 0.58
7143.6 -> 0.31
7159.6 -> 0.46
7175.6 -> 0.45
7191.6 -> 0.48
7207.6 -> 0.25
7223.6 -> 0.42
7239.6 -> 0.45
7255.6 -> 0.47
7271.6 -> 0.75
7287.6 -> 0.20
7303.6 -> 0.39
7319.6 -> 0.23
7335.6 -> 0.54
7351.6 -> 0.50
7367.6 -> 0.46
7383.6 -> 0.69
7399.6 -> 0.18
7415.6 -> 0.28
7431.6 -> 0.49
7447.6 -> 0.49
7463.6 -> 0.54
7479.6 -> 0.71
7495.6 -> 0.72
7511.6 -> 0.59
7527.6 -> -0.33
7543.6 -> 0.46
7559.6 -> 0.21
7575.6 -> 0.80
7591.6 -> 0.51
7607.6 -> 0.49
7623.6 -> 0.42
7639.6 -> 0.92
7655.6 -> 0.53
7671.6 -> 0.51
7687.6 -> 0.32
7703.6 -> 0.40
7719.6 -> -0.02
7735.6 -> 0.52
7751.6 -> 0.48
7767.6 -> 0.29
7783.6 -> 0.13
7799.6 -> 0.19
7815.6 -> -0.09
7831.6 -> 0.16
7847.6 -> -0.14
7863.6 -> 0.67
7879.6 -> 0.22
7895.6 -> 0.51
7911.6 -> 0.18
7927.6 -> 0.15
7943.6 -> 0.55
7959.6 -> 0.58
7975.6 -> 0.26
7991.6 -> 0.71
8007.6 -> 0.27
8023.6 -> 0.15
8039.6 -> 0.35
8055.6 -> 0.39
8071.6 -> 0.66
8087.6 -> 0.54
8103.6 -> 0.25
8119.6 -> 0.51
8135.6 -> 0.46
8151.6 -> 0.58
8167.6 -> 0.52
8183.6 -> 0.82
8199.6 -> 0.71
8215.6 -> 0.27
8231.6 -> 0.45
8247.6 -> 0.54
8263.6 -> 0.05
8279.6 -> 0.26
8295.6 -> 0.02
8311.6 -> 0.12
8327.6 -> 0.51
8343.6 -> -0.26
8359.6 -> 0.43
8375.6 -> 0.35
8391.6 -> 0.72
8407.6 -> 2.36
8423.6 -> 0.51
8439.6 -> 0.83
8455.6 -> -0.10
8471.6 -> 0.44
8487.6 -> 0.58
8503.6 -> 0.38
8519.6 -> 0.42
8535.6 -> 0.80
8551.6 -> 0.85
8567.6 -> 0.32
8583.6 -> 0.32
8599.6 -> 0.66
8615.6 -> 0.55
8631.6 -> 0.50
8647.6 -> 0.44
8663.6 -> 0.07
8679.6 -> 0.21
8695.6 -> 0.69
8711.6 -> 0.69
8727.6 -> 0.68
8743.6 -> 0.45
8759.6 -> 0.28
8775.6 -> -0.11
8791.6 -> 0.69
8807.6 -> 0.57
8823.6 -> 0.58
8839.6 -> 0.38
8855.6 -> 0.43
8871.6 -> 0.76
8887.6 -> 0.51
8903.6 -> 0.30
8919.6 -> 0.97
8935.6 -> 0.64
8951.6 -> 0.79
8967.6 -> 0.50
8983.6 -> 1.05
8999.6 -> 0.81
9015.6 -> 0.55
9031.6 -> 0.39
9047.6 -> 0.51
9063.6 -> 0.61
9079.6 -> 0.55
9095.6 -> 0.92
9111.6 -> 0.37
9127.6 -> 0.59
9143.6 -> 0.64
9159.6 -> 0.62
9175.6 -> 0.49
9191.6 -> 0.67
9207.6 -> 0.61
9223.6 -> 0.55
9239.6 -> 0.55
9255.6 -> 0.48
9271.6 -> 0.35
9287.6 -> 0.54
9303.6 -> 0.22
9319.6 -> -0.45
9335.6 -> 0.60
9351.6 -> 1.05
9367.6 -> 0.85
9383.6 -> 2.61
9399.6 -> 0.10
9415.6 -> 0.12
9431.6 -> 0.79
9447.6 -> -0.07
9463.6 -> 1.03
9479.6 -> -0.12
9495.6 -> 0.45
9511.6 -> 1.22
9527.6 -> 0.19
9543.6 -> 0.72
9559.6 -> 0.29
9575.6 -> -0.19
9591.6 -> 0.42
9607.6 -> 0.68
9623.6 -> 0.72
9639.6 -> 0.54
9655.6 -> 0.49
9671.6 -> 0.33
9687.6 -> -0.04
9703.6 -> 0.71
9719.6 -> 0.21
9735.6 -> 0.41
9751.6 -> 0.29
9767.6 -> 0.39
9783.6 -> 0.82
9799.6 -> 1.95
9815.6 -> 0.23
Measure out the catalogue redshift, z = 1.25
